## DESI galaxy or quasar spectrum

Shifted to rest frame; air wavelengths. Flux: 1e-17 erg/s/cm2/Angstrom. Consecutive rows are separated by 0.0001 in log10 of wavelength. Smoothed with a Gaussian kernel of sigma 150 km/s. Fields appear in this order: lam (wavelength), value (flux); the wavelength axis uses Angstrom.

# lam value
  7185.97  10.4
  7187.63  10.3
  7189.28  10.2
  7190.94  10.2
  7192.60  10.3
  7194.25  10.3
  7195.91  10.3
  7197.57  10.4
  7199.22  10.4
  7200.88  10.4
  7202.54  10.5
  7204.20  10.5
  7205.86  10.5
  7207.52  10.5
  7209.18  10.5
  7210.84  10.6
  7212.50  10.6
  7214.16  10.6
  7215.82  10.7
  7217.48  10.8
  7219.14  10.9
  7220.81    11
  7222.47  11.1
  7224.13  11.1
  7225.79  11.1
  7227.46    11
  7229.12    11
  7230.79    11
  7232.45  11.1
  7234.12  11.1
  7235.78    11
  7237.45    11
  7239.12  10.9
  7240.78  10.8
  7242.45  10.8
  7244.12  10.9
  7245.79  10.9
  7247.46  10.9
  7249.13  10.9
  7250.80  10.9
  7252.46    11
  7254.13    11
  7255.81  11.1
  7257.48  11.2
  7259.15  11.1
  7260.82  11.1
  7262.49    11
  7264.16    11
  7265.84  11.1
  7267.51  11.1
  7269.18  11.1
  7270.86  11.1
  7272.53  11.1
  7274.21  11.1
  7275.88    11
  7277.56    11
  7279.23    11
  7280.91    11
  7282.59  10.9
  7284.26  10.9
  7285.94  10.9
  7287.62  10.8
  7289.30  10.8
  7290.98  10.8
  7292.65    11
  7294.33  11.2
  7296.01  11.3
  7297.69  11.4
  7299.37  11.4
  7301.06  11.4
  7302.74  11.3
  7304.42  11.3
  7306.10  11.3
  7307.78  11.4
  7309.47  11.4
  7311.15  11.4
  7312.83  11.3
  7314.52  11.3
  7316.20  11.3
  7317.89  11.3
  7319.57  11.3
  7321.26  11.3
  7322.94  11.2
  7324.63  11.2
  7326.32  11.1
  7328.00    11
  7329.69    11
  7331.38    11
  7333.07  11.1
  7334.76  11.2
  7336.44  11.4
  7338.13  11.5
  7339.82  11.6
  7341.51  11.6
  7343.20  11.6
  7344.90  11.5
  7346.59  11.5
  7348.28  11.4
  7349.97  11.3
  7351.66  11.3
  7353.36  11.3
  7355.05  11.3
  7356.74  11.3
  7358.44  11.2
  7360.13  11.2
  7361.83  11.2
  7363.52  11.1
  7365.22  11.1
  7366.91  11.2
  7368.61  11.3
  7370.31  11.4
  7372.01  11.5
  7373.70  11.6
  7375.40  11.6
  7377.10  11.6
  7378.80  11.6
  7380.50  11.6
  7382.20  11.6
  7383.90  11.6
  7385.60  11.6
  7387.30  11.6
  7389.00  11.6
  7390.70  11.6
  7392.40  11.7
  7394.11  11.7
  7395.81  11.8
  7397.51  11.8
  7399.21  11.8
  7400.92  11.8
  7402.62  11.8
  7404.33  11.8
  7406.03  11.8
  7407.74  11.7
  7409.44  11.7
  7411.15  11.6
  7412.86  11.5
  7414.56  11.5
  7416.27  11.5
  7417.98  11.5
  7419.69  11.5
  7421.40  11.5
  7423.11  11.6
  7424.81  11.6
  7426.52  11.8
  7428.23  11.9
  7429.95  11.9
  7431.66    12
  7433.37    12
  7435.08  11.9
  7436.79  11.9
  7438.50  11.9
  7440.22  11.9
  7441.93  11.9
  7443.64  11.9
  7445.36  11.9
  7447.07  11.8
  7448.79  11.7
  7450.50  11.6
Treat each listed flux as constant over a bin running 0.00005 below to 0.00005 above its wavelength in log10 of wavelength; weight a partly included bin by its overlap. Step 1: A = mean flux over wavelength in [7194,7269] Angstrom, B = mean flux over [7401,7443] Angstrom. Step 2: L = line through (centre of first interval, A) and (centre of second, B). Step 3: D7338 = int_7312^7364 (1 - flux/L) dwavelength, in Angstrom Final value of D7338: 0.26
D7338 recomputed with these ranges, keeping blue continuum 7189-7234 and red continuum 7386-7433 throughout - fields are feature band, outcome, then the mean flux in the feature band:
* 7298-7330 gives -0.24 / 11.3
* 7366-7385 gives 0.01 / 11.5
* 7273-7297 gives 0.13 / 11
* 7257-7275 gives -0.23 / 11.1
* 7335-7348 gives -0.19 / 11.5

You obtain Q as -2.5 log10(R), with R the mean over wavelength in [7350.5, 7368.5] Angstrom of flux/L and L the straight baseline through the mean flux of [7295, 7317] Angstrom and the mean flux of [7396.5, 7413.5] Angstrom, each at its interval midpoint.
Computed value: 0.03 mag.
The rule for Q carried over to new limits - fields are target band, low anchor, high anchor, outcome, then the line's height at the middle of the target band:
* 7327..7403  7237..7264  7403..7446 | 0.00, 11.5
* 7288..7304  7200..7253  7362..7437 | 0.00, 11.2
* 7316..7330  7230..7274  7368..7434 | 0.01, 11.3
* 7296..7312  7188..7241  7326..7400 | -0.02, 11.1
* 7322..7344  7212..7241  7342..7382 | 0.00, 11.3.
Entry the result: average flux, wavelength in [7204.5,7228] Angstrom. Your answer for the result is 10.8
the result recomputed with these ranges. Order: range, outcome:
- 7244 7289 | 11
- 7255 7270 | 11.1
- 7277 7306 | 11.1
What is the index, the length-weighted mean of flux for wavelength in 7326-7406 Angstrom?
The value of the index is 11.5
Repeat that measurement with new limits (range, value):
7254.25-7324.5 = 11.1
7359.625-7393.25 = 11.5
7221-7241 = 11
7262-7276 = 11.1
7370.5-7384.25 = 11.6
